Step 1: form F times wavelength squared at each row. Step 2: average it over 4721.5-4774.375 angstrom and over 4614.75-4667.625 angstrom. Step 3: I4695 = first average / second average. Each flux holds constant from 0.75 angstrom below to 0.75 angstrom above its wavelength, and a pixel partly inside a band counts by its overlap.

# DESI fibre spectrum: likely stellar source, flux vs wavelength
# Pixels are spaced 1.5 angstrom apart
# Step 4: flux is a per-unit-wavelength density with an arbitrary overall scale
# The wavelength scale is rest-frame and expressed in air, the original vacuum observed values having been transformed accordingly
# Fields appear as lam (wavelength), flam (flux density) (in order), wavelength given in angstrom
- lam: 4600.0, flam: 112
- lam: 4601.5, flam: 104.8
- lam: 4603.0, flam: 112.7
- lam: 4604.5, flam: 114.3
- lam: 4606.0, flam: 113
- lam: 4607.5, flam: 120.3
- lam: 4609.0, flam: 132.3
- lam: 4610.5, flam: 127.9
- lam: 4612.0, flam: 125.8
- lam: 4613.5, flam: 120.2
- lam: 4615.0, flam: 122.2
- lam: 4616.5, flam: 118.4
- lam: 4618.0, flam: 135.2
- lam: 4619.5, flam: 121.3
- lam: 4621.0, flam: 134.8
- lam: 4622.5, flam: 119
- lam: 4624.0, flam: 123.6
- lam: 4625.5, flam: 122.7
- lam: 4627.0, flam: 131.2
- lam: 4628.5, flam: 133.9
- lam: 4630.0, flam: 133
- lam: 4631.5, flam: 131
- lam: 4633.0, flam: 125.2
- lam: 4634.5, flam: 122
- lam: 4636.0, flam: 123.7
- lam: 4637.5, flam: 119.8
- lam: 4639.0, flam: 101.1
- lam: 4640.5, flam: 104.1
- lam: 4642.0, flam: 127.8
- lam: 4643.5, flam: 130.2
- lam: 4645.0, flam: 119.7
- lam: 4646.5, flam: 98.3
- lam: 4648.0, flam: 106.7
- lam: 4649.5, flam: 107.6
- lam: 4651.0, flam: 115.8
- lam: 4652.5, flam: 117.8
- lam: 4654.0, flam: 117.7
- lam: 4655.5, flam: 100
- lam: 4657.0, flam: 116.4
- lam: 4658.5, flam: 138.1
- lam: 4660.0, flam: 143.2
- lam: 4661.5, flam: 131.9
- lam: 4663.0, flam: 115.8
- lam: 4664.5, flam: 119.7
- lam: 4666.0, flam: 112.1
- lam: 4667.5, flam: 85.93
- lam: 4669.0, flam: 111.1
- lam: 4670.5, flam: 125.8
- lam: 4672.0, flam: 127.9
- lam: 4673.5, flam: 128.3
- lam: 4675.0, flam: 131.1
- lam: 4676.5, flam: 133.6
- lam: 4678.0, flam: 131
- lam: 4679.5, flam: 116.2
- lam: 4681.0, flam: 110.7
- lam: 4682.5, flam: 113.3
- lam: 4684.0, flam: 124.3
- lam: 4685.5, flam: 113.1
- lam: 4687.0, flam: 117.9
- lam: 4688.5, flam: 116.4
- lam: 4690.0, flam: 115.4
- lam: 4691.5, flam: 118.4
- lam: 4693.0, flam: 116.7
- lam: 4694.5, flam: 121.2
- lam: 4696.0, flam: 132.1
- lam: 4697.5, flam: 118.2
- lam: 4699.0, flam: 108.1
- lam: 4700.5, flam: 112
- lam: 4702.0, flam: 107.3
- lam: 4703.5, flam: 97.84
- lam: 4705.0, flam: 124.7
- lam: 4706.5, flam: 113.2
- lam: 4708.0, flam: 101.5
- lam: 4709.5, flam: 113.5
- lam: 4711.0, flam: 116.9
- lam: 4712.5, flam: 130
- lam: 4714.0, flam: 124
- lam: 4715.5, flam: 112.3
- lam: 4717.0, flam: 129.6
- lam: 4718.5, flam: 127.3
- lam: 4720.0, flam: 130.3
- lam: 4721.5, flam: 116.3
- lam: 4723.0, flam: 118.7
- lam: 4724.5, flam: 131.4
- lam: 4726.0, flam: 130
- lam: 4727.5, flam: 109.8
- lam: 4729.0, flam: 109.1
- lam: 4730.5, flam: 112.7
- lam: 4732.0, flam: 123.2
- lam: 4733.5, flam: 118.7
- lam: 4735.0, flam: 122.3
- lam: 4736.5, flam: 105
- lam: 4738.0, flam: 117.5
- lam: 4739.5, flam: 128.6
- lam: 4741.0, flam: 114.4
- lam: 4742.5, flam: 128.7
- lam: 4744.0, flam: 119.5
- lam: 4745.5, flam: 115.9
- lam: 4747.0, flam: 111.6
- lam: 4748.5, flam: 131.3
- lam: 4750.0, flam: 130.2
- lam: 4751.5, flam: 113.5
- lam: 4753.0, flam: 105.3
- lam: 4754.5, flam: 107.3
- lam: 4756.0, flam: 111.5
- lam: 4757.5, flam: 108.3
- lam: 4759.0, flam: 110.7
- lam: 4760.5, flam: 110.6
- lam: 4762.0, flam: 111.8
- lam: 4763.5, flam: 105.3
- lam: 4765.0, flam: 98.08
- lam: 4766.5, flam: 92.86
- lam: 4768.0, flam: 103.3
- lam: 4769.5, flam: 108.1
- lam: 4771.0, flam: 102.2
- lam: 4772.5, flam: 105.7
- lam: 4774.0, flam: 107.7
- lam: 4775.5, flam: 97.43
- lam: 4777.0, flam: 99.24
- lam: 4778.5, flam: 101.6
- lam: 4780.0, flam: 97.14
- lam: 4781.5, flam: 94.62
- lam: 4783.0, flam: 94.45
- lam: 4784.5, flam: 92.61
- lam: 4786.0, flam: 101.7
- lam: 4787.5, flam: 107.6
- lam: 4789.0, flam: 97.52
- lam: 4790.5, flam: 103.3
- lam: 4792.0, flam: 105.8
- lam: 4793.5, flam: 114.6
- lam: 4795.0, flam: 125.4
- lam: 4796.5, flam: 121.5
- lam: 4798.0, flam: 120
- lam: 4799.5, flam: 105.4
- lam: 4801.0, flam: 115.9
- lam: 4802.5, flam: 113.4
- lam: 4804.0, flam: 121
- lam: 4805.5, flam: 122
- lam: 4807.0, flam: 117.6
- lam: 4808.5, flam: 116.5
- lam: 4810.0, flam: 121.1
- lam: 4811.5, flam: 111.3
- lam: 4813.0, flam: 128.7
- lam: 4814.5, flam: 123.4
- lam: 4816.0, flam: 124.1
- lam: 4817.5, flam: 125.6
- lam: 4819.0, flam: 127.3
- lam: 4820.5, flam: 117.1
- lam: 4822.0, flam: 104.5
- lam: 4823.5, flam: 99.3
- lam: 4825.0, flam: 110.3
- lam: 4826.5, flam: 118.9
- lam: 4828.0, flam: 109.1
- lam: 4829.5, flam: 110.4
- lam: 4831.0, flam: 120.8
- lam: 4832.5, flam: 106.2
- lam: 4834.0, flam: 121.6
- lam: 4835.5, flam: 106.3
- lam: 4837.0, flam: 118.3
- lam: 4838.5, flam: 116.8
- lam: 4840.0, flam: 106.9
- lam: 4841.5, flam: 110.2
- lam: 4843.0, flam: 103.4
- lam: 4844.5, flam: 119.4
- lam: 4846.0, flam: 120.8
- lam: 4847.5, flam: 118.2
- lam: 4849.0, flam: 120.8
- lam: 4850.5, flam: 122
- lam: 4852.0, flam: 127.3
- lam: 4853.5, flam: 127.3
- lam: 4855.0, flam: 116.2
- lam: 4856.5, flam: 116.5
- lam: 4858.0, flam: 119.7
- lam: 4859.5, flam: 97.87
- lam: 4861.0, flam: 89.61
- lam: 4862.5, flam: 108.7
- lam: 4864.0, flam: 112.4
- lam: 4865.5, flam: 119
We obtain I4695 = 0.99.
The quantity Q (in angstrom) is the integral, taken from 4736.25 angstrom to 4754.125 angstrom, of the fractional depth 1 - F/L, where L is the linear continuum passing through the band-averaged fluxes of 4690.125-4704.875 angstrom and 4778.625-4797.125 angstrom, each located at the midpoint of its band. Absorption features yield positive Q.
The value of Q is -1.5 angstrom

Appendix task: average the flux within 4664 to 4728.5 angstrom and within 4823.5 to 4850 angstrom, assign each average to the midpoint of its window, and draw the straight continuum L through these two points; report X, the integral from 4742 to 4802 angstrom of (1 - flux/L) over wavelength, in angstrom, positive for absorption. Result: 3.9 angstrom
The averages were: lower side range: 118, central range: 108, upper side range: 114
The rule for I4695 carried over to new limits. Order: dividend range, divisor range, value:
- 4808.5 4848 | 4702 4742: 1.02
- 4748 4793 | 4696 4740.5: 0.91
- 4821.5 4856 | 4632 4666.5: 1.05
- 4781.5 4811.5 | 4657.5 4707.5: 0.98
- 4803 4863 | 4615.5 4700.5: 1.04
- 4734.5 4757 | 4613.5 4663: 1.01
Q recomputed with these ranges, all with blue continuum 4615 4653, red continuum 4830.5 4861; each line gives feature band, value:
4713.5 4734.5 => -0.4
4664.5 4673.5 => 0.4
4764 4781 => 2.3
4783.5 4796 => 1.1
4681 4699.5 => 0.3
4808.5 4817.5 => -0.4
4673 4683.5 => -0.3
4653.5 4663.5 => -0.3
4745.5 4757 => 0.2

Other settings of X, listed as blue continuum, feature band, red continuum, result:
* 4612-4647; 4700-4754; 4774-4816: -1.3 angstrom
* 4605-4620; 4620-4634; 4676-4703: -0.6 angstrom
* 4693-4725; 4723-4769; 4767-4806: -0.7 angstrom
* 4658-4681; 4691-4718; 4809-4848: 1.0 angstrom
